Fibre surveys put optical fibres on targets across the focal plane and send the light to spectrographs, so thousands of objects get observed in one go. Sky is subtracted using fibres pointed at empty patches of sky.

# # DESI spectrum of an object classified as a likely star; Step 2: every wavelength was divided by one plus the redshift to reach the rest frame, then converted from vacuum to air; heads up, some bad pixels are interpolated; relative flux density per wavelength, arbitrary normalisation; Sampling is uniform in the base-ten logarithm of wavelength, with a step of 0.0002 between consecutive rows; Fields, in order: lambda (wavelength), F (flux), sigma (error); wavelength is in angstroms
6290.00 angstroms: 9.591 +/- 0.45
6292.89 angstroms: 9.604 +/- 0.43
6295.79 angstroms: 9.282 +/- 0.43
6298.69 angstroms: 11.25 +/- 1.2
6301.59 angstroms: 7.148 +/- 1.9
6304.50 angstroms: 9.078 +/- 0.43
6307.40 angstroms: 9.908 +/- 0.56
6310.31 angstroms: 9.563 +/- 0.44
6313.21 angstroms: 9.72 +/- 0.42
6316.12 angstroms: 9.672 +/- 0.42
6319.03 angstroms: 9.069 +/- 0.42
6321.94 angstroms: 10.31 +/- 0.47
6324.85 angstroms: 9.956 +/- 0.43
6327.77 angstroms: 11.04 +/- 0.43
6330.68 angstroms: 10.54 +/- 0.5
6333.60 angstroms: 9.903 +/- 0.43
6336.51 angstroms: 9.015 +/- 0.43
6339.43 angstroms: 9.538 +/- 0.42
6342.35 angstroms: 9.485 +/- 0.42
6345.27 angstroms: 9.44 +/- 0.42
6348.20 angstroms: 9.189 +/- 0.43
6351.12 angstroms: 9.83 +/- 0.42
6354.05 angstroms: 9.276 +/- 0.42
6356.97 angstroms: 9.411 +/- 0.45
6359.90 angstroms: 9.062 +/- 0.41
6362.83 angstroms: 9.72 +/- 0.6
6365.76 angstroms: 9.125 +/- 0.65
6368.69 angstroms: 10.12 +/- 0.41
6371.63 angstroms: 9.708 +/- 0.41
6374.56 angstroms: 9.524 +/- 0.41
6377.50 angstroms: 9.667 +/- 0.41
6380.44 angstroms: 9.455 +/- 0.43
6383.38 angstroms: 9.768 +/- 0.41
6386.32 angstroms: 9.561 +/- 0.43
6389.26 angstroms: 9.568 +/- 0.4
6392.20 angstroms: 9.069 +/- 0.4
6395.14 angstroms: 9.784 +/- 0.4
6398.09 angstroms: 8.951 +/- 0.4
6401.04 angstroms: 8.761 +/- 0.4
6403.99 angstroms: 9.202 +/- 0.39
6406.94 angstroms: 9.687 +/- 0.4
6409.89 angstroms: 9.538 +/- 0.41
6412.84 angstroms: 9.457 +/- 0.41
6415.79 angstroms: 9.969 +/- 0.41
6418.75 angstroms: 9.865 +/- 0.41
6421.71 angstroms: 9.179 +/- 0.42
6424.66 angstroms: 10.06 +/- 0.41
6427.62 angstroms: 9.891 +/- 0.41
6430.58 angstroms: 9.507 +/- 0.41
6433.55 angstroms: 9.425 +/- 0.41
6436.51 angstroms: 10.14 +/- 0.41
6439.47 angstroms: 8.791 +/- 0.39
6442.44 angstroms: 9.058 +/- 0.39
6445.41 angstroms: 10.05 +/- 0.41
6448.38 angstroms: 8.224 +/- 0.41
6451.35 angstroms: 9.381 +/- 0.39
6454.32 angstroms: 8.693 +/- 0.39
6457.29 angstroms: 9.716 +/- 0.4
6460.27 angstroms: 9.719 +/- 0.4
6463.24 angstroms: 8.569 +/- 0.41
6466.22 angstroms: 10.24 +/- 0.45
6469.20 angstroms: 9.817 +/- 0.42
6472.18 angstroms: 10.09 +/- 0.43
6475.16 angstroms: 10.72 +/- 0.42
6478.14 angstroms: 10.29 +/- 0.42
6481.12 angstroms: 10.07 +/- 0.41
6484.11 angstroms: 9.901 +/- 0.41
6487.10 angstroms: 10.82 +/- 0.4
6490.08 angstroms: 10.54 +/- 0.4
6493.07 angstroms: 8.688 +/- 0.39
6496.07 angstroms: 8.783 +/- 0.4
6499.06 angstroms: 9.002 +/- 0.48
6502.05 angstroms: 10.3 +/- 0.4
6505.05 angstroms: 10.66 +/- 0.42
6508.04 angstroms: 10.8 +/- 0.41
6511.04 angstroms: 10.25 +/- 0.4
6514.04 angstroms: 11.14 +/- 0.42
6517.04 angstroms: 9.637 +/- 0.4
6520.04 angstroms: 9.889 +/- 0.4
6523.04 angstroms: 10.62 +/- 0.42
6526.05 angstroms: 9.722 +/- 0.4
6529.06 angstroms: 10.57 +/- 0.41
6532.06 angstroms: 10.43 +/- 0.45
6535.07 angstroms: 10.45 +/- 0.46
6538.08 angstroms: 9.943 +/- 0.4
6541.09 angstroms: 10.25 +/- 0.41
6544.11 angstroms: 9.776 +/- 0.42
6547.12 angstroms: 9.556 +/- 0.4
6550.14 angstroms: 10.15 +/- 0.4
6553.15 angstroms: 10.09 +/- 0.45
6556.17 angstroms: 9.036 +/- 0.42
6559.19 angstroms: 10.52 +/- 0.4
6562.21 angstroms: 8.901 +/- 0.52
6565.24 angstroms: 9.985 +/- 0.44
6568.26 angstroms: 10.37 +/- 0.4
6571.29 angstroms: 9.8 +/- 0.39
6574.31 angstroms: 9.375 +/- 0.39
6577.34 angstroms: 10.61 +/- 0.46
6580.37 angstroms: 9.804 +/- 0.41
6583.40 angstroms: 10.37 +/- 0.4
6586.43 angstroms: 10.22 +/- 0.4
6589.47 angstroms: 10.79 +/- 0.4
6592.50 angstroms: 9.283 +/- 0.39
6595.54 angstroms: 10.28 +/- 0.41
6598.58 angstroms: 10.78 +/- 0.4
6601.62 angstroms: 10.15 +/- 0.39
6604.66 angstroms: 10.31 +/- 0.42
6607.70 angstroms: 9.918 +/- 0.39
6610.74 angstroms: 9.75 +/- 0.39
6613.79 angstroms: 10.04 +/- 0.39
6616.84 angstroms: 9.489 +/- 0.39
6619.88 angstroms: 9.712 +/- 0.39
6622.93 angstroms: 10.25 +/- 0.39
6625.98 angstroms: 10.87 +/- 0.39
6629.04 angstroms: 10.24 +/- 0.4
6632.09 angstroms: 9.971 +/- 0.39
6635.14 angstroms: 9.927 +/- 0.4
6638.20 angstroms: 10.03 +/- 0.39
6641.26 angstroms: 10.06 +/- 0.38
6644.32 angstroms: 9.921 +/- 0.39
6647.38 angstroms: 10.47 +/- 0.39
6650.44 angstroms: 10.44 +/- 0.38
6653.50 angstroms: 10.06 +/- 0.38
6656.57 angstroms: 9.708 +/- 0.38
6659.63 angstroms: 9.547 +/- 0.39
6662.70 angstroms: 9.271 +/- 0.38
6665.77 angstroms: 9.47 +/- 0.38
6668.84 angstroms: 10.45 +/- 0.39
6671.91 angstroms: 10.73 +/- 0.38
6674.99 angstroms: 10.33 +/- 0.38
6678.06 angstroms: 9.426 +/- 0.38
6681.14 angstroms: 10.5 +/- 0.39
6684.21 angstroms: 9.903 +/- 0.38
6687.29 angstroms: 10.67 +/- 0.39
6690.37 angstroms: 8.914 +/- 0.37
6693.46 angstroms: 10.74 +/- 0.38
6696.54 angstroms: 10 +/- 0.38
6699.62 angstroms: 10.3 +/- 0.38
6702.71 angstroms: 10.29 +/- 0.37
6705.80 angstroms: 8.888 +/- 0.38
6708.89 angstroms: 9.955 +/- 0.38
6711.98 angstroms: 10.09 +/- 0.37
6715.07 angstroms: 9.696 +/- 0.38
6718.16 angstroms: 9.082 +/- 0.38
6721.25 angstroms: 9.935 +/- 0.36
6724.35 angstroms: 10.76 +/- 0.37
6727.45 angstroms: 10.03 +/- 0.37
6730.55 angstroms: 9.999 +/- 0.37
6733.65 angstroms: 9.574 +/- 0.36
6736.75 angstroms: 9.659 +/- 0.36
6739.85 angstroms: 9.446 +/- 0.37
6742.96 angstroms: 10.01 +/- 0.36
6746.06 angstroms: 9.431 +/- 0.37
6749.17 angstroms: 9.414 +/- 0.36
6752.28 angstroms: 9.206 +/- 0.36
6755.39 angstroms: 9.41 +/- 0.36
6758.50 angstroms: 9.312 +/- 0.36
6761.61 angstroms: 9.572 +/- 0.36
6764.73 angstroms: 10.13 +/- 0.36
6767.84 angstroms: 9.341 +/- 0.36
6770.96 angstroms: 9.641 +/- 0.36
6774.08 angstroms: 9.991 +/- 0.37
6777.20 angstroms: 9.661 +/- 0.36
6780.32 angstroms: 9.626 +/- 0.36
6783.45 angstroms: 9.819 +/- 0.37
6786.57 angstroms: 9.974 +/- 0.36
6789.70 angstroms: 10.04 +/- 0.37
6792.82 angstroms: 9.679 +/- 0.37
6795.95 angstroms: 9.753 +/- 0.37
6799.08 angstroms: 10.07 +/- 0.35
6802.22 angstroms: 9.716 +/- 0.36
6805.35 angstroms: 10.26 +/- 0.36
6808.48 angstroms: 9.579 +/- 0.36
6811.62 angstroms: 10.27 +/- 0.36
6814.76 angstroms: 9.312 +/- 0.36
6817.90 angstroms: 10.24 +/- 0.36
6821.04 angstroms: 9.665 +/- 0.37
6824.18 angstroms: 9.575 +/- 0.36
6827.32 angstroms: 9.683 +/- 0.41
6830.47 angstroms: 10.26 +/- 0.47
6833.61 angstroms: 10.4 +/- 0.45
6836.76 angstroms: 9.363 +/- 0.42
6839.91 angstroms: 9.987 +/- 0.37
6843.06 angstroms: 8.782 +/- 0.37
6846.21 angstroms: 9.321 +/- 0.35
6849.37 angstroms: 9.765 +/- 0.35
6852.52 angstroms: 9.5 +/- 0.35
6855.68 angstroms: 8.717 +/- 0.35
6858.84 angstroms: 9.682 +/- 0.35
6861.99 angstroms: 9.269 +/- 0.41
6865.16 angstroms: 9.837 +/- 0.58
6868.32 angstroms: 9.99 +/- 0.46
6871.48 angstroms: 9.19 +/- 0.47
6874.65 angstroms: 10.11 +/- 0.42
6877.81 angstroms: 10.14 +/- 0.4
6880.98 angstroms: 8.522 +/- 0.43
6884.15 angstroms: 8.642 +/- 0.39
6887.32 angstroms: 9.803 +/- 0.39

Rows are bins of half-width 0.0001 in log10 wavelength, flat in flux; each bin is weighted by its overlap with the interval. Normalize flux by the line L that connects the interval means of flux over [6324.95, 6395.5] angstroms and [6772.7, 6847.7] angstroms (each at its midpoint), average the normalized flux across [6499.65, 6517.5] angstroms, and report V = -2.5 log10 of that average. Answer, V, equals -0.08 mag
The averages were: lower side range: 9.62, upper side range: 9.79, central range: 10.4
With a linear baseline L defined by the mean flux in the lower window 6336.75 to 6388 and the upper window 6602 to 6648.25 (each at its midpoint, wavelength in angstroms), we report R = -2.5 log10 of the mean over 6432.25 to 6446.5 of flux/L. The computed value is 0.02 mag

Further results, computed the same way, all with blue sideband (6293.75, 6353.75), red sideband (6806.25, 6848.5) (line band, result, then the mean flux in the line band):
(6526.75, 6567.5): -0.03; 9.98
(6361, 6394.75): 0.01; 9.57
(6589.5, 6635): -0.04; 10.1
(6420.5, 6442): 0.01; 9.55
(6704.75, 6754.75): 0.00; 9.7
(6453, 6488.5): -0.02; 9.89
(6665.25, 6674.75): -0.07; 10.3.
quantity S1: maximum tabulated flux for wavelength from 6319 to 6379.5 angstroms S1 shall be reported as 11.04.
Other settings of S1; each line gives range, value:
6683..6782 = 10.76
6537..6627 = 10.87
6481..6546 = 11.14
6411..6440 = 10.14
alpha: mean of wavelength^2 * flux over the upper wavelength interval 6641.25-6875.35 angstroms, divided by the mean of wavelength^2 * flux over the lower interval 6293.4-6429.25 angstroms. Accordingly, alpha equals 1.15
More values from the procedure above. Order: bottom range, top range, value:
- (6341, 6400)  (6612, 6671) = 1.15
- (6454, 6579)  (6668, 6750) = 1.06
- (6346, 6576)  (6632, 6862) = 1.10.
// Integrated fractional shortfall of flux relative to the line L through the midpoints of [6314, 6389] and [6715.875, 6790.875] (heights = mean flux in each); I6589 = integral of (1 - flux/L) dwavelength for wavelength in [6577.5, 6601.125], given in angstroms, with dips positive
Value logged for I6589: -1.3 angstroms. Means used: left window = 9.65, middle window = 10.2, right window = 9.71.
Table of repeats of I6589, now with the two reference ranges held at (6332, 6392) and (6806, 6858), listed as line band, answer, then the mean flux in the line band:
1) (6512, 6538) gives -2.0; 10.3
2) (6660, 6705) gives -2.0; 10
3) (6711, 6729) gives -0.6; 9.93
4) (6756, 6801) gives -0.5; 9.75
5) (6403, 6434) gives -0.3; 9.63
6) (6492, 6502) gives 0.5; 9.04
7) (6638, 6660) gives -1.0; 10.1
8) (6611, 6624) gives -0.3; 9.85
